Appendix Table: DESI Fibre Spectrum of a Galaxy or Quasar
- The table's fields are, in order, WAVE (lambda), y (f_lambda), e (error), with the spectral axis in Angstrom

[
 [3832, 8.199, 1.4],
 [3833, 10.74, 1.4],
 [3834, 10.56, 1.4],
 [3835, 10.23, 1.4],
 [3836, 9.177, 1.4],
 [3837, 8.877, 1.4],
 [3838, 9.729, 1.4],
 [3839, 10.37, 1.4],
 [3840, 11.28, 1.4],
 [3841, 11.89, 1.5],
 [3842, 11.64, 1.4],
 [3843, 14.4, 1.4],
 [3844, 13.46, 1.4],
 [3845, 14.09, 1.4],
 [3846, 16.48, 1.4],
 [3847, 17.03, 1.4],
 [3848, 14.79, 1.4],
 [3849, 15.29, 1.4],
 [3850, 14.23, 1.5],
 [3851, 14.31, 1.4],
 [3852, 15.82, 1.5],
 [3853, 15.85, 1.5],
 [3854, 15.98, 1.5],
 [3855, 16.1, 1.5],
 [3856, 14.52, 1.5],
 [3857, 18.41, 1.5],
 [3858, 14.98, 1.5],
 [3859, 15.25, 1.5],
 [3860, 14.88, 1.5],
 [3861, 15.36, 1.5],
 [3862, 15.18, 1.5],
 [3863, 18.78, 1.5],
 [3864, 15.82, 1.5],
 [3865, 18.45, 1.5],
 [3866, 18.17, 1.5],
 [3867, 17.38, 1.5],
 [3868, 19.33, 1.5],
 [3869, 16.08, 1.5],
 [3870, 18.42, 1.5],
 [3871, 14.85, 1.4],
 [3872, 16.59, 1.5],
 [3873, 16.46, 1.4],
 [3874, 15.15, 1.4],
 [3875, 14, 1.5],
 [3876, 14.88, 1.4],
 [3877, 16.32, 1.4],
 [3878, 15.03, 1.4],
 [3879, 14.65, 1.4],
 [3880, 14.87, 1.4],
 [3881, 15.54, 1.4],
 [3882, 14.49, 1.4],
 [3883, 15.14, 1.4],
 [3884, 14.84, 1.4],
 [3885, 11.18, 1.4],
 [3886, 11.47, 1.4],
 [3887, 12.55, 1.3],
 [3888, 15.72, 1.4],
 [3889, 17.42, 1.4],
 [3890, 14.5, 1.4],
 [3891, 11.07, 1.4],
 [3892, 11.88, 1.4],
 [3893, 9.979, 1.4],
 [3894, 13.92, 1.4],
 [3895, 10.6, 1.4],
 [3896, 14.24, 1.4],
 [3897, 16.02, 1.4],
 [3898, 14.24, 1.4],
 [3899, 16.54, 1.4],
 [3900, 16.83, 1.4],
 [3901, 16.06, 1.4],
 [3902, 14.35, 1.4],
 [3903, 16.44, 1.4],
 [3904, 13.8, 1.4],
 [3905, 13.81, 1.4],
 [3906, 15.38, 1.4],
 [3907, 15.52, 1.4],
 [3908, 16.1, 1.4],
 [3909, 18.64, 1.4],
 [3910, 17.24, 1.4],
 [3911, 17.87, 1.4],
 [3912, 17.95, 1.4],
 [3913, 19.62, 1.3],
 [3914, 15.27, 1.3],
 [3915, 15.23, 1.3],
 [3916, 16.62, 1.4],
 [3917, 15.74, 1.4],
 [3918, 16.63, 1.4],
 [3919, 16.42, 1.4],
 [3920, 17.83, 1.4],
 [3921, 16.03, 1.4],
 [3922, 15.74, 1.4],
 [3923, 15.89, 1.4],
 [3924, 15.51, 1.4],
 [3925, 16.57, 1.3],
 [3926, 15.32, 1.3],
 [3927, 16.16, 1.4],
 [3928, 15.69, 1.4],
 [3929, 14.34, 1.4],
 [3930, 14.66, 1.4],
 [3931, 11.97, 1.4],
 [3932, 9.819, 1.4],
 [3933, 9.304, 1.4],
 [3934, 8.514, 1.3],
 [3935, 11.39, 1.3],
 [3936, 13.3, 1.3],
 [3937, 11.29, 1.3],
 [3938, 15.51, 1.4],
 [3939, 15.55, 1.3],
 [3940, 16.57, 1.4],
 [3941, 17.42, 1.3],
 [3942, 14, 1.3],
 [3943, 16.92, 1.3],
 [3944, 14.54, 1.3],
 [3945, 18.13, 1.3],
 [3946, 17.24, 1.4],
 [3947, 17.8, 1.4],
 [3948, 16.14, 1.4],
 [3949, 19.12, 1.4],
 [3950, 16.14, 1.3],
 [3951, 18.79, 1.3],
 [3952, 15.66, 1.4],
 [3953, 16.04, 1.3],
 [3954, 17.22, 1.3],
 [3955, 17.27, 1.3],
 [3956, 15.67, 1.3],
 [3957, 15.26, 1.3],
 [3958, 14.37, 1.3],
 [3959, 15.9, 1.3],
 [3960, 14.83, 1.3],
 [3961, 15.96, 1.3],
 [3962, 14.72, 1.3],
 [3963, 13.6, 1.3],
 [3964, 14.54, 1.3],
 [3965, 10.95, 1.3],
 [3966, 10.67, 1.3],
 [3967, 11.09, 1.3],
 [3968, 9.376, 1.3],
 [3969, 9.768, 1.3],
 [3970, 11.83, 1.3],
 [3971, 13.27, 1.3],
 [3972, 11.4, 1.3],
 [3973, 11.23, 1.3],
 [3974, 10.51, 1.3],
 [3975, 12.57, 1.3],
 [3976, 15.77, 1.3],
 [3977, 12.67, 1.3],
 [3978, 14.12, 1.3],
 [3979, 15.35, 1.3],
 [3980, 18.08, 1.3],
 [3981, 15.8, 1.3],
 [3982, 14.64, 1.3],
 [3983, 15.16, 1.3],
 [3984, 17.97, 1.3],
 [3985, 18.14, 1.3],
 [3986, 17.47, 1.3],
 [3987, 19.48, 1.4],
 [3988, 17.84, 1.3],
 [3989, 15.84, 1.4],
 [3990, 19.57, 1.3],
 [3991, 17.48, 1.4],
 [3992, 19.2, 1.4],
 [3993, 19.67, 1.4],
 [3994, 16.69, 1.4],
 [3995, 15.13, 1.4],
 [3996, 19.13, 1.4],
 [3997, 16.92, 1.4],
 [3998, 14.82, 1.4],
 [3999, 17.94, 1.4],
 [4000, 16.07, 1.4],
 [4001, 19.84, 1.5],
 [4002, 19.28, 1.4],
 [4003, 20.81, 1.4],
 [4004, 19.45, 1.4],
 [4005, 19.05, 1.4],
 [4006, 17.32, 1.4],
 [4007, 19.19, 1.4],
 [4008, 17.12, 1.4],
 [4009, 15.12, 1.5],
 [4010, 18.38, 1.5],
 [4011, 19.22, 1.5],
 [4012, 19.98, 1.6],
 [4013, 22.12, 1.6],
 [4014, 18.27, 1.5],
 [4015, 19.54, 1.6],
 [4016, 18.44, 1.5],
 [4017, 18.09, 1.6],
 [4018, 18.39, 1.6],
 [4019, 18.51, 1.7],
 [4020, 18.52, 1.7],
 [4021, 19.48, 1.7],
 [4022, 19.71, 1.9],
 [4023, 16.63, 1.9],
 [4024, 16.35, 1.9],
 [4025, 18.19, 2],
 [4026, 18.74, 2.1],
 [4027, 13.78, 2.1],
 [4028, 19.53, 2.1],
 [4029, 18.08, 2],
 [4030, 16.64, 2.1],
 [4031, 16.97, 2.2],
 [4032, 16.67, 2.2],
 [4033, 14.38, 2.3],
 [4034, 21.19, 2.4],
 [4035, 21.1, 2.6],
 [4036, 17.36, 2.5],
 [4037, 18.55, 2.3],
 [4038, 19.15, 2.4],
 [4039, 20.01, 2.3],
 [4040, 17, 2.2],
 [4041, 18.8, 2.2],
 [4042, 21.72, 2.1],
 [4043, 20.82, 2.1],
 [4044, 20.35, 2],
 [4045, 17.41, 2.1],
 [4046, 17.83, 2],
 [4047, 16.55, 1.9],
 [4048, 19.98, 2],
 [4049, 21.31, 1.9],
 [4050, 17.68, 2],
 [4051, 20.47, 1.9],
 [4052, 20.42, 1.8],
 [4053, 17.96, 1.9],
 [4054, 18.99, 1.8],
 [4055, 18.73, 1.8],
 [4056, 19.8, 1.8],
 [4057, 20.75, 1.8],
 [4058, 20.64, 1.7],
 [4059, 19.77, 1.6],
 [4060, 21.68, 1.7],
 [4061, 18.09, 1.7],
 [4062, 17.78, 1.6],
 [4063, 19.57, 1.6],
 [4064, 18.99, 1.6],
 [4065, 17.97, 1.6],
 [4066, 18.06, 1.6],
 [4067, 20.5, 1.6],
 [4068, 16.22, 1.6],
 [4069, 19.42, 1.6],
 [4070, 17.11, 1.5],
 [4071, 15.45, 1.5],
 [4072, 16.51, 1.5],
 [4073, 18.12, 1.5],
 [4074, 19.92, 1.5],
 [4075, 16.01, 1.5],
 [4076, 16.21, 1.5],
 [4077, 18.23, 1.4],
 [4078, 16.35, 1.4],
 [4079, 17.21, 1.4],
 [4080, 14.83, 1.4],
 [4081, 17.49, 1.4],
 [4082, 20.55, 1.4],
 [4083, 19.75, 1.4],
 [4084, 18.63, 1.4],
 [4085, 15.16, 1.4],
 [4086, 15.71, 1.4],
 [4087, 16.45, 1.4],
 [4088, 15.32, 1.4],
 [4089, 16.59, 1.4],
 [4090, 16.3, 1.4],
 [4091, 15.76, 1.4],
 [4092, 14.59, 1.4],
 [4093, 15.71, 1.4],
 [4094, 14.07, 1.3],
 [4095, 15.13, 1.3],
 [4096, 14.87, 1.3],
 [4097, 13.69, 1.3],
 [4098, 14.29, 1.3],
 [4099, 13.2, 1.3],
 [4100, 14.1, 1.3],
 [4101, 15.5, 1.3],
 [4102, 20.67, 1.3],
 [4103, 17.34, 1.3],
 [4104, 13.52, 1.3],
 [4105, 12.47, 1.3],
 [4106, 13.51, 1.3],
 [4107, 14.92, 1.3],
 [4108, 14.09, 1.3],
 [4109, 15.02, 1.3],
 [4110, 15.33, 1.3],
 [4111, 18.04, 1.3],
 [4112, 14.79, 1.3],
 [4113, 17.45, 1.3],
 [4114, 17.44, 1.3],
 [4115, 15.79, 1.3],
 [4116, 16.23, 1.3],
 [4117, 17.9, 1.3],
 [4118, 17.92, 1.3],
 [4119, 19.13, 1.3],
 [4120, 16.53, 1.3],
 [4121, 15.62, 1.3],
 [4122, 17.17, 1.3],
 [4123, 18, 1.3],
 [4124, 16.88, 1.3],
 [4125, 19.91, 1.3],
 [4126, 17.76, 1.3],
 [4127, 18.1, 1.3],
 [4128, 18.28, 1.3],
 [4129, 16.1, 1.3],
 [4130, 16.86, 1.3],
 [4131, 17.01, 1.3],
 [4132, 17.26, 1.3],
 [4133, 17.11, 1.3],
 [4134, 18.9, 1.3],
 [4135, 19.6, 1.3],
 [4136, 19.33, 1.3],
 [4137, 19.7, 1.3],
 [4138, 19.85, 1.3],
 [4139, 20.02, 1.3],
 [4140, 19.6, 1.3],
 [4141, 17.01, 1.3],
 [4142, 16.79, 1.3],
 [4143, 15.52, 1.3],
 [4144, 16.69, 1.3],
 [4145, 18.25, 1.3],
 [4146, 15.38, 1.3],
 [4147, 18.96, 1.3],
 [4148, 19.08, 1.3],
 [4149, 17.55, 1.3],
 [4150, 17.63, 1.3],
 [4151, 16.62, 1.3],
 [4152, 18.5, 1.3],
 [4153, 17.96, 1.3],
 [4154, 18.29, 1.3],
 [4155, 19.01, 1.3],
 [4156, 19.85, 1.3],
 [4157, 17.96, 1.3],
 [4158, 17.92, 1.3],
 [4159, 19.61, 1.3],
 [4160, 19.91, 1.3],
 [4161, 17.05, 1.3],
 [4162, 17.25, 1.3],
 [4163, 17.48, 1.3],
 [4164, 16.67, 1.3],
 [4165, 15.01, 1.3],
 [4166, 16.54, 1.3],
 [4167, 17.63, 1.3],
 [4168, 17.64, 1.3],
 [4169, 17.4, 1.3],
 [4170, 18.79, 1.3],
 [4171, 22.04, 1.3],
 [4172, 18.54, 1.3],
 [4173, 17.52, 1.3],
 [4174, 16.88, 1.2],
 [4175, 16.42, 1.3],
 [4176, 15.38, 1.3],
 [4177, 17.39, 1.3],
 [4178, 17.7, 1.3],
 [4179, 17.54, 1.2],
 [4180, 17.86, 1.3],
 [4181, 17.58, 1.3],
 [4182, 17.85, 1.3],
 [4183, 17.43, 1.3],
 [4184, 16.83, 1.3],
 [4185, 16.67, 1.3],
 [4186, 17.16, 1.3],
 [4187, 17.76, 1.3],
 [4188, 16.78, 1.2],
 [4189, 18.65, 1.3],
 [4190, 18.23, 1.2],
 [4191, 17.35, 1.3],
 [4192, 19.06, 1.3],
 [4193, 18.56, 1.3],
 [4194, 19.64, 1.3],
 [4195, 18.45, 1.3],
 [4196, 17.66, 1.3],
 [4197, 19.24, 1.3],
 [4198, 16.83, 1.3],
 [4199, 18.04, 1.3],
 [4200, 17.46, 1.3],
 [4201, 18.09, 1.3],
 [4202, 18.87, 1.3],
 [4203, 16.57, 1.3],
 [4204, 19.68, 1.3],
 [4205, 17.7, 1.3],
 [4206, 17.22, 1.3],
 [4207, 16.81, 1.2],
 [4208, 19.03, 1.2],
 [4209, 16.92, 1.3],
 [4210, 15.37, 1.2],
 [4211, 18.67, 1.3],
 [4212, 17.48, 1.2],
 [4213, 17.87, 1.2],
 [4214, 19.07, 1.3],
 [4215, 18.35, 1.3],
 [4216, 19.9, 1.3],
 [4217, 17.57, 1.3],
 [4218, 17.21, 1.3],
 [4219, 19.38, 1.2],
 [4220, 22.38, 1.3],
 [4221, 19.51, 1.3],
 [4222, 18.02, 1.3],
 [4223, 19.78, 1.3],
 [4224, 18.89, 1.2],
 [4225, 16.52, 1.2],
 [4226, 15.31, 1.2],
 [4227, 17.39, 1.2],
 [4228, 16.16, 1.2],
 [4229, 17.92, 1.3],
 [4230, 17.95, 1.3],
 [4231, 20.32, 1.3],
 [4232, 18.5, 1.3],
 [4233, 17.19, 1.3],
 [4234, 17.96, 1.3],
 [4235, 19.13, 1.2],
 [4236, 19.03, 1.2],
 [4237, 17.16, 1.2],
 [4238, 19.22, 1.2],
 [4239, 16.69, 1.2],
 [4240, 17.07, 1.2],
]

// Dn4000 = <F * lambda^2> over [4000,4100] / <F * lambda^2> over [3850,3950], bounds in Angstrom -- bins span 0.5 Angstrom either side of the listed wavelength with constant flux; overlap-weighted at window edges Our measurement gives 1.3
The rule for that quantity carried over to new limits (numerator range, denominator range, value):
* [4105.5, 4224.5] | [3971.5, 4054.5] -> 1.08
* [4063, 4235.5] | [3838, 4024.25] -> 1.24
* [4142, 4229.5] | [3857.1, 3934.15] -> 1.35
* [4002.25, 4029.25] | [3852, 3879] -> 1.23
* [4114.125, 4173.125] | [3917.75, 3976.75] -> 1.36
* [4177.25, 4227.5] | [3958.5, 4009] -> 1.27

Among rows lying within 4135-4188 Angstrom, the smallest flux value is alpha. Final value 15.01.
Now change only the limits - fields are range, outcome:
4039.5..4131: 12.47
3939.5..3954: 14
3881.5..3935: 8.514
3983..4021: 14.82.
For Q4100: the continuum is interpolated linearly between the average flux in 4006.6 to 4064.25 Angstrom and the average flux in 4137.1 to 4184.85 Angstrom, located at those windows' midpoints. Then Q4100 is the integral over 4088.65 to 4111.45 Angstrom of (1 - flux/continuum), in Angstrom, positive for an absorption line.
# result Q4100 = 3.9 Angstrom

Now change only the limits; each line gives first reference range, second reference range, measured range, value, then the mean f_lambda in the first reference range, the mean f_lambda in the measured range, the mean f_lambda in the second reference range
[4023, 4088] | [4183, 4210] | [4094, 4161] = 3.5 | 18.3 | 17.1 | 17.8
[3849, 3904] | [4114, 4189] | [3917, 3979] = 5.3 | 15.2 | 14.5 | 17.7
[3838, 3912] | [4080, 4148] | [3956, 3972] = 2.6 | 15.1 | 13.1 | 16.8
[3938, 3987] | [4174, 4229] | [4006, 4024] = -3.3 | 15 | 18.5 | 17.9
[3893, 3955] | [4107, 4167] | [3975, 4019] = -4.0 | 15.4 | 17.6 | 17.6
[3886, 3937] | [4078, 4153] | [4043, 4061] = -3.6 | 14.8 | 19.4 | 16.8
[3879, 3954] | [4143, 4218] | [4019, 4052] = -4.4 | 15.1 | 18.5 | 17.8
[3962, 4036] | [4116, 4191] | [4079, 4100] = 1.7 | 16.6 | 15.9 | 17.8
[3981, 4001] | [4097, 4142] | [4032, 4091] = -4.2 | 17.3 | 18.3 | 16.9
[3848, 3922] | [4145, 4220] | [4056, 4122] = 1.2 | 15.5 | 16.8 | 17.9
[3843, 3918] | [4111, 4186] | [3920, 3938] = 2.3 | 15.4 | 13.8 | 17.7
